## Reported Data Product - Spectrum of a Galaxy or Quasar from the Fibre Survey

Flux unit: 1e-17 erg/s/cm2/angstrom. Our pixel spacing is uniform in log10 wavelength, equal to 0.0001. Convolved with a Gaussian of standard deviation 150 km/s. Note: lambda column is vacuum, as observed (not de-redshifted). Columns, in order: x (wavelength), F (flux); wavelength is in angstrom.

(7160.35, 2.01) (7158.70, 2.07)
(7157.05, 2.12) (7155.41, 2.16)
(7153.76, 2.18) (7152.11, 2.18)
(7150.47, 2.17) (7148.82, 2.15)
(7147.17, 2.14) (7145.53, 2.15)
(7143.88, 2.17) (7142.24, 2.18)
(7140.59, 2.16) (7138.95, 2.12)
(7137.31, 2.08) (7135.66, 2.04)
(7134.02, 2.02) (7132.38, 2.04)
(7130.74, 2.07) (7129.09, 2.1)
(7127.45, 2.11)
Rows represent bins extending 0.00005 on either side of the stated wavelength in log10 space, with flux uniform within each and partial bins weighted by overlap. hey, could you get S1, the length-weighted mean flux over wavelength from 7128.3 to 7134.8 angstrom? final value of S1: 2.06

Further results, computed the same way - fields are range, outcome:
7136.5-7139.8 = 2.11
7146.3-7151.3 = 2.16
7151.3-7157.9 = 2.16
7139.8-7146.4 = 2.16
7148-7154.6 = 2.17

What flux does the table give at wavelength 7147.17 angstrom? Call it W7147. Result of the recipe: 2.14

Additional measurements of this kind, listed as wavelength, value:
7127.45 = 2.11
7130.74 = 2.07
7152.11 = 2.18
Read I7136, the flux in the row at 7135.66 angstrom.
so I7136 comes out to 2.04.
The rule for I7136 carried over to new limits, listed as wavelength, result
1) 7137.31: 2.08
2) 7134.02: 2.02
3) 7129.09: 2.1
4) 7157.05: 2.12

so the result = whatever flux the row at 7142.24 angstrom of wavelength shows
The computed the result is 2.18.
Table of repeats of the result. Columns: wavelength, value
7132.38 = 2.04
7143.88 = 2.17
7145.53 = 2.15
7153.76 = 2.18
